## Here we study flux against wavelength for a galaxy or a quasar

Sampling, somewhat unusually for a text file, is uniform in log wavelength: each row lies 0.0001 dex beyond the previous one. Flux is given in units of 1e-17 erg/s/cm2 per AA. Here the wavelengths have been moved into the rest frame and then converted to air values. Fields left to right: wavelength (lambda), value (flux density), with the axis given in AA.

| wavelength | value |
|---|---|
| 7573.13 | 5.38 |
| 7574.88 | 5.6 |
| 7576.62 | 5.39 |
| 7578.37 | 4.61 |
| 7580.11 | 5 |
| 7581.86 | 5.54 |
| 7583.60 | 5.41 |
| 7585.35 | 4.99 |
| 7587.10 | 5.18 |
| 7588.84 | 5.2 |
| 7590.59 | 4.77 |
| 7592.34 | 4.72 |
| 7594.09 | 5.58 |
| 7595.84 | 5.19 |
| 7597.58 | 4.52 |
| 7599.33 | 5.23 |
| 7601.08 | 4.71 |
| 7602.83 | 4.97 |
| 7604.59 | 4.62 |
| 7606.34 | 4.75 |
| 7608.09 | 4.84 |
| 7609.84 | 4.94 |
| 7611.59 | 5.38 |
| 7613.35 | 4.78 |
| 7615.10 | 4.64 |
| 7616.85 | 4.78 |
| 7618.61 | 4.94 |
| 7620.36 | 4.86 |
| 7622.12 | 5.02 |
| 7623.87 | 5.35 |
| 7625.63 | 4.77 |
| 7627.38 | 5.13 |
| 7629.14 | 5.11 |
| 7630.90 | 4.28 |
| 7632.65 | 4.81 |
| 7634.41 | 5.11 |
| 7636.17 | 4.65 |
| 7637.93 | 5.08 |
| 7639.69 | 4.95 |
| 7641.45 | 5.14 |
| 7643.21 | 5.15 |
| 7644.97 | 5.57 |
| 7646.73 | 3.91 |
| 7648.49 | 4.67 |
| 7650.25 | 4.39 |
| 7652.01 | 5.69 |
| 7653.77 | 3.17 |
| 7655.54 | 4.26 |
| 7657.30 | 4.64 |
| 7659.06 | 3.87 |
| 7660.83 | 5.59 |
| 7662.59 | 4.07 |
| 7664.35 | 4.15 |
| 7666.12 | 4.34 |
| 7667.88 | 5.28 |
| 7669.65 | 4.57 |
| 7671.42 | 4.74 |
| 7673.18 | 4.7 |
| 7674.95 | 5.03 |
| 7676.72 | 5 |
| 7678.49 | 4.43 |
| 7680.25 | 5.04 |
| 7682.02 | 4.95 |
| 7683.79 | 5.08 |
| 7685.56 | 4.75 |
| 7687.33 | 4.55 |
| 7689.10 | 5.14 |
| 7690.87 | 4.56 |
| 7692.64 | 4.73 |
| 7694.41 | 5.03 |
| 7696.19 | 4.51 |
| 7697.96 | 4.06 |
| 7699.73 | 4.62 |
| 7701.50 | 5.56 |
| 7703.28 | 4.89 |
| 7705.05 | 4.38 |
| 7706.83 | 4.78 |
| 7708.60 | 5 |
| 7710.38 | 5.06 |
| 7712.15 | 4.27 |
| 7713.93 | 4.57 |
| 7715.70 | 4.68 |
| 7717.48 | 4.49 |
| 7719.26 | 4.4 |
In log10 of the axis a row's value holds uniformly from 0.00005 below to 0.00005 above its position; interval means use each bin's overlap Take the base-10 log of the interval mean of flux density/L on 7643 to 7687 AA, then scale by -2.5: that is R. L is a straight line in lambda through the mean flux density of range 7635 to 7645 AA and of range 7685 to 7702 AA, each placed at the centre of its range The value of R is 0.05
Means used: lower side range 5.05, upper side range 4.73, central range 4.67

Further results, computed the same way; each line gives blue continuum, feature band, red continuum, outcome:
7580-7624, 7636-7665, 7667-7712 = 0.055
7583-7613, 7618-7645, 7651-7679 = -0.041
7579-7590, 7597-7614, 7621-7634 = 0.041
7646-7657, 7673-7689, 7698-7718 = -0.069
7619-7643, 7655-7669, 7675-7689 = 0.083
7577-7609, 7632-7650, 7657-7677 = -0.025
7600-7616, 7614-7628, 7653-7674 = -0.039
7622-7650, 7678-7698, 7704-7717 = -0.006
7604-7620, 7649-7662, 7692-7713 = 0.068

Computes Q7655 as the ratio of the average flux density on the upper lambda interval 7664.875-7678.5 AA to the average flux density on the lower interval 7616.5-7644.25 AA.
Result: 0.96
